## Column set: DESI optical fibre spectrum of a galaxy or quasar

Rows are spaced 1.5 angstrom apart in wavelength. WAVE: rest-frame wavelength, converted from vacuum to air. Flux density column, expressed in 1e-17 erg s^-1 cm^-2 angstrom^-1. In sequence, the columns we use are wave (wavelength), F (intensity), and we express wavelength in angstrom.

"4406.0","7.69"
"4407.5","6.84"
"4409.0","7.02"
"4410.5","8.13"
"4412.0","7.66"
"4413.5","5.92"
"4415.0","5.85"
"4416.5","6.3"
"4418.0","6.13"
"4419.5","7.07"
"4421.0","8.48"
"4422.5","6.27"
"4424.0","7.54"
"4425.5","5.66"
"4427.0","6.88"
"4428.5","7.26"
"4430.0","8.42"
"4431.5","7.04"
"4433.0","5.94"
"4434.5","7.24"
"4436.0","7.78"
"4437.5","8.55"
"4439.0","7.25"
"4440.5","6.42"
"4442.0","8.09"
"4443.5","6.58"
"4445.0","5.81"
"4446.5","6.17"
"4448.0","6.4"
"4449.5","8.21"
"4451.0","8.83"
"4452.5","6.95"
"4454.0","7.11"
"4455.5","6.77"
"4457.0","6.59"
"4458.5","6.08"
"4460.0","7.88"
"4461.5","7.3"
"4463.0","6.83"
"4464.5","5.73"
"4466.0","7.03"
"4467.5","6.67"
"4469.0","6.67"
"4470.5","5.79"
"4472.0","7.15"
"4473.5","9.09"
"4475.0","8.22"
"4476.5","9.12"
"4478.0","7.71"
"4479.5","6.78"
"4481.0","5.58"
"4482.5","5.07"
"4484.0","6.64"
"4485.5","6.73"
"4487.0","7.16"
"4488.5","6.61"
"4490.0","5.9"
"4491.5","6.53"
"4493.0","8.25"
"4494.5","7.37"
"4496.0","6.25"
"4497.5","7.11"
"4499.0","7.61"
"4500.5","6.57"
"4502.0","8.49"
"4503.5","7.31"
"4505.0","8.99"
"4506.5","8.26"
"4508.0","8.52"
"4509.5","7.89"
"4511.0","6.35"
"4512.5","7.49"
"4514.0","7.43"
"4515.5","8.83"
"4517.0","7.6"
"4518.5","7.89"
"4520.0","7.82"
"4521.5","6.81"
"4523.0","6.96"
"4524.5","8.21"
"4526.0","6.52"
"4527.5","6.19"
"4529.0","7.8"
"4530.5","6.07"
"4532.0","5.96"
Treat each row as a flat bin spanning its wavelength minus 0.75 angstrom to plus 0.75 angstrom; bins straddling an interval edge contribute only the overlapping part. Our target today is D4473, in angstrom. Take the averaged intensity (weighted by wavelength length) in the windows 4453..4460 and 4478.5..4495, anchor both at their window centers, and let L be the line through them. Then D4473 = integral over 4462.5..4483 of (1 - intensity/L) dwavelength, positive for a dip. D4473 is -0.9 angstrom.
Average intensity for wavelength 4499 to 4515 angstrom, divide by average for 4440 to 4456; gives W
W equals 1.1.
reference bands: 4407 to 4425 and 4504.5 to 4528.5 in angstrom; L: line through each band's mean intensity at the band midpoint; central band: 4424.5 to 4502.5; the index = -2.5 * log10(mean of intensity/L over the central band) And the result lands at 0.031 mag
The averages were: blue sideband 6.92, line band 7.03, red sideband 7.6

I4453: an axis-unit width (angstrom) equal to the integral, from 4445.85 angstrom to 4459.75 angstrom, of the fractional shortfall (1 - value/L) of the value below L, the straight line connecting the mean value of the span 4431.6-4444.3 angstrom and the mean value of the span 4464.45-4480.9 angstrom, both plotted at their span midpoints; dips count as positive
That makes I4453 0.36 angstrom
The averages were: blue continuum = 7.22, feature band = 7.05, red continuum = 7.27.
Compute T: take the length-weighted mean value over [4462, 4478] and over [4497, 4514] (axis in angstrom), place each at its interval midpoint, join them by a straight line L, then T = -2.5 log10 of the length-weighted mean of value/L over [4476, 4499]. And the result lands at 0.09 mag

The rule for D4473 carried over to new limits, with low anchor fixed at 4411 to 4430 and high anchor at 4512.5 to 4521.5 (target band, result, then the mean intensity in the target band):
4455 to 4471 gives 1.3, 6.68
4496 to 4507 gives 0.0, 7.65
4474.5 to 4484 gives 0.5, 7.02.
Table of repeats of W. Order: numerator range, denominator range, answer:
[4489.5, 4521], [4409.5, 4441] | 1.07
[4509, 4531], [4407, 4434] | 1.06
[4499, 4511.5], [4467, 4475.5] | 1.08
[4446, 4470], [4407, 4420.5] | 1.02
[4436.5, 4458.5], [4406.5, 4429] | 1.03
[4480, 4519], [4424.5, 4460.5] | 1.02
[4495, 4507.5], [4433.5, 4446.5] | 1.06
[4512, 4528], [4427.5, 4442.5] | 1.01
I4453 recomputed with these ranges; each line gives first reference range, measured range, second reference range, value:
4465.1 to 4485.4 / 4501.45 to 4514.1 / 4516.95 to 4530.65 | -1.3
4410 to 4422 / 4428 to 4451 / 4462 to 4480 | -0.5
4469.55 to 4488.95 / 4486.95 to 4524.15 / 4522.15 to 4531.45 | -2.5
